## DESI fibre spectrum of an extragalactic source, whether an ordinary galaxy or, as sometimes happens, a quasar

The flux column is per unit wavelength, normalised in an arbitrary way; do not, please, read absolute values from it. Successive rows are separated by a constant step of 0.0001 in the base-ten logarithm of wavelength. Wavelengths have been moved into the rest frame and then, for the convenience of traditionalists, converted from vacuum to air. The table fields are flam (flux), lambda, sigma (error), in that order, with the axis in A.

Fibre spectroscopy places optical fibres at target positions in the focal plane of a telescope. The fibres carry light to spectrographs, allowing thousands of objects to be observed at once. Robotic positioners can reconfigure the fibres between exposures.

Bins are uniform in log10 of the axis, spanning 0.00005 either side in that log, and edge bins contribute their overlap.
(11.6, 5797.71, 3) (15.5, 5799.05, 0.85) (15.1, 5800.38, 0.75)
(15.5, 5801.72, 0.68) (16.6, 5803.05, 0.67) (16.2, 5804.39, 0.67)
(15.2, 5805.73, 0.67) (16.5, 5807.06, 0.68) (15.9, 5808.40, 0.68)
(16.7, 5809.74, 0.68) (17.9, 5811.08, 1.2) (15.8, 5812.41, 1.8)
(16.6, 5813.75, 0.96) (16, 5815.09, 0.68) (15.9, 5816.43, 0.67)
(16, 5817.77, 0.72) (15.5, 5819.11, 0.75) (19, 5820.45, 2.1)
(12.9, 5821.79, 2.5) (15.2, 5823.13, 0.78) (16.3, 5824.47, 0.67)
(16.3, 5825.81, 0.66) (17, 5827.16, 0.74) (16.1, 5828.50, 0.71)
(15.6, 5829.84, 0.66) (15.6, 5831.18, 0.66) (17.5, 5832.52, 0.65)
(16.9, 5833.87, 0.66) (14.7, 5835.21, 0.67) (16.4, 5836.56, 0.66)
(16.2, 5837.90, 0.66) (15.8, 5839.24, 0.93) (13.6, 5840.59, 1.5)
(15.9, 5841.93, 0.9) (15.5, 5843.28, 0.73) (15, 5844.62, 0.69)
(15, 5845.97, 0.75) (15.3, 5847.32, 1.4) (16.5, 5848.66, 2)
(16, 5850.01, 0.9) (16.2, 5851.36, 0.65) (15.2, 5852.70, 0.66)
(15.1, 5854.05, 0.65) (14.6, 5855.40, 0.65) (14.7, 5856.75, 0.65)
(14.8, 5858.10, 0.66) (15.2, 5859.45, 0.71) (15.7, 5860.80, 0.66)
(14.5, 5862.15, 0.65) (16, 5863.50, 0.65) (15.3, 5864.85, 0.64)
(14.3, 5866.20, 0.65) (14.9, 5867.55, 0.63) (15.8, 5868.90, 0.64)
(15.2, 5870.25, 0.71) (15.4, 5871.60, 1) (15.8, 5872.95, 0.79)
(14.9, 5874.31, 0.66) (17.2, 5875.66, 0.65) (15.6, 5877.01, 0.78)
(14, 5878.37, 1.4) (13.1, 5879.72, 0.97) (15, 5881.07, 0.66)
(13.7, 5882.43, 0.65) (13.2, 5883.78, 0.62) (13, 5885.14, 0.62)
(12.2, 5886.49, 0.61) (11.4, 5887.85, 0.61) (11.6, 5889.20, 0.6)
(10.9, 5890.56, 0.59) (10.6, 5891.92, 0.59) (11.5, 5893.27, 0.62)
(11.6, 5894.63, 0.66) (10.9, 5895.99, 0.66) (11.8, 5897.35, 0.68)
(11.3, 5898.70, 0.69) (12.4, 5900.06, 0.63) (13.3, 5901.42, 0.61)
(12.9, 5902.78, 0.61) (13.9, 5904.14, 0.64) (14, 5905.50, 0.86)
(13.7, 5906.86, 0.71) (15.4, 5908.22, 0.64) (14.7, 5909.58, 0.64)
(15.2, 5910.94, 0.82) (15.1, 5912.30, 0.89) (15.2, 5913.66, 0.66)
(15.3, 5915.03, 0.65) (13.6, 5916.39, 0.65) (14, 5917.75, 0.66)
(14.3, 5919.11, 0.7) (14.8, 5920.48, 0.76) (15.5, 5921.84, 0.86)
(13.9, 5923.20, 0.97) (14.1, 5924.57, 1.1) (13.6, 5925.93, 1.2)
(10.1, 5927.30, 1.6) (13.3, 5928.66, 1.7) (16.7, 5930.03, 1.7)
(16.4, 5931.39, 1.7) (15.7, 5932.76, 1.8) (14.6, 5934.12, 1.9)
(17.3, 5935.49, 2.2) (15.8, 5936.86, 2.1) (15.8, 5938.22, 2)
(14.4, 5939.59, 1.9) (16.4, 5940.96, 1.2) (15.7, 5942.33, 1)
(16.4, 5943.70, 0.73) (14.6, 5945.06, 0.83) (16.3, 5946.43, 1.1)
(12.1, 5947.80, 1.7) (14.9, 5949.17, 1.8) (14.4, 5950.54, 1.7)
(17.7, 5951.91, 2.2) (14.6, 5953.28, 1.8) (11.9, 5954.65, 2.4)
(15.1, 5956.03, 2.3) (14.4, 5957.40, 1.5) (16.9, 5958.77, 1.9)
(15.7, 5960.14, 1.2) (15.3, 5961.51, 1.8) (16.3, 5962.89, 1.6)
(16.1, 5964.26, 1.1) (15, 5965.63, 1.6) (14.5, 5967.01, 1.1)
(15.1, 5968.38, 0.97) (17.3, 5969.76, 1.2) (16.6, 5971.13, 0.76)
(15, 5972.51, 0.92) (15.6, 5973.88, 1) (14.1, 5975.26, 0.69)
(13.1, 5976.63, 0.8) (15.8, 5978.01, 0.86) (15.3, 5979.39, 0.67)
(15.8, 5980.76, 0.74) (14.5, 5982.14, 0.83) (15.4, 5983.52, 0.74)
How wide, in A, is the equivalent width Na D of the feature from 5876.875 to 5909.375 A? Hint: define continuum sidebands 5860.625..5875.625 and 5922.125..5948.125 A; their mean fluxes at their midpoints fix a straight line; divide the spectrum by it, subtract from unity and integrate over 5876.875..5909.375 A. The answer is 5.2 A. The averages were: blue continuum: 15.3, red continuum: 15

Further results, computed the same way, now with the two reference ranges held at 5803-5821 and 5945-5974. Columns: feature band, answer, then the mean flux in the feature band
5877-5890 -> 2.2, 13.1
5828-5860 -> 1.2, 15.6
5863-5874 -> 0.4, 15.3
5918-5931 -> 1.2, 14.1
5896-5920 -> 2.8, 13.8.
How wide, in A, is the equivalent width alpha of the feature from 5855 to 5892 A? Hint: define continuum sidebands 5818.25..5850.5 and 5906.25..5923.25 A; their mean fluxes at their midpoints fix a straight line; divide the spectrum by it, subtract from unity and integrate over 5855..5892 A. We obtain 2.4 A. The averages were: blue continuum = 15.8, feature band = 14.3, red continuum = 14.7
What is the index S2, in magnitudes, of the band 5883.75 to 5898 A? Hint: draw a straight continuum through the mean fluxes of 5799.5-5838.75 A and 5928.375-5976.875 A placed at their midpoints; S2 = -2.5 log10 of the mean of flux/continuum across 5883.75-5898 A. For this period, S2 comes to 0.33 mag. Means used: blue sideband 16.1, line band 11.6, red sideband 15.3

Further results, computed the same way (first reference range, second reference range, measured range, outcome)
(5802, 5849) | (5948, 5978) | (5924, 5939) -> 0.04 mag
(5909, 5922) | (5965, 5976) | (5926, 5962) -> 0.00 mag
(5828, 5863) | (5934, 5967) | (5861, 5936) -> 0.10 mag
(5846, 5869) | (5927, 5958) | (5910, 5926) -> 0.04 mag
